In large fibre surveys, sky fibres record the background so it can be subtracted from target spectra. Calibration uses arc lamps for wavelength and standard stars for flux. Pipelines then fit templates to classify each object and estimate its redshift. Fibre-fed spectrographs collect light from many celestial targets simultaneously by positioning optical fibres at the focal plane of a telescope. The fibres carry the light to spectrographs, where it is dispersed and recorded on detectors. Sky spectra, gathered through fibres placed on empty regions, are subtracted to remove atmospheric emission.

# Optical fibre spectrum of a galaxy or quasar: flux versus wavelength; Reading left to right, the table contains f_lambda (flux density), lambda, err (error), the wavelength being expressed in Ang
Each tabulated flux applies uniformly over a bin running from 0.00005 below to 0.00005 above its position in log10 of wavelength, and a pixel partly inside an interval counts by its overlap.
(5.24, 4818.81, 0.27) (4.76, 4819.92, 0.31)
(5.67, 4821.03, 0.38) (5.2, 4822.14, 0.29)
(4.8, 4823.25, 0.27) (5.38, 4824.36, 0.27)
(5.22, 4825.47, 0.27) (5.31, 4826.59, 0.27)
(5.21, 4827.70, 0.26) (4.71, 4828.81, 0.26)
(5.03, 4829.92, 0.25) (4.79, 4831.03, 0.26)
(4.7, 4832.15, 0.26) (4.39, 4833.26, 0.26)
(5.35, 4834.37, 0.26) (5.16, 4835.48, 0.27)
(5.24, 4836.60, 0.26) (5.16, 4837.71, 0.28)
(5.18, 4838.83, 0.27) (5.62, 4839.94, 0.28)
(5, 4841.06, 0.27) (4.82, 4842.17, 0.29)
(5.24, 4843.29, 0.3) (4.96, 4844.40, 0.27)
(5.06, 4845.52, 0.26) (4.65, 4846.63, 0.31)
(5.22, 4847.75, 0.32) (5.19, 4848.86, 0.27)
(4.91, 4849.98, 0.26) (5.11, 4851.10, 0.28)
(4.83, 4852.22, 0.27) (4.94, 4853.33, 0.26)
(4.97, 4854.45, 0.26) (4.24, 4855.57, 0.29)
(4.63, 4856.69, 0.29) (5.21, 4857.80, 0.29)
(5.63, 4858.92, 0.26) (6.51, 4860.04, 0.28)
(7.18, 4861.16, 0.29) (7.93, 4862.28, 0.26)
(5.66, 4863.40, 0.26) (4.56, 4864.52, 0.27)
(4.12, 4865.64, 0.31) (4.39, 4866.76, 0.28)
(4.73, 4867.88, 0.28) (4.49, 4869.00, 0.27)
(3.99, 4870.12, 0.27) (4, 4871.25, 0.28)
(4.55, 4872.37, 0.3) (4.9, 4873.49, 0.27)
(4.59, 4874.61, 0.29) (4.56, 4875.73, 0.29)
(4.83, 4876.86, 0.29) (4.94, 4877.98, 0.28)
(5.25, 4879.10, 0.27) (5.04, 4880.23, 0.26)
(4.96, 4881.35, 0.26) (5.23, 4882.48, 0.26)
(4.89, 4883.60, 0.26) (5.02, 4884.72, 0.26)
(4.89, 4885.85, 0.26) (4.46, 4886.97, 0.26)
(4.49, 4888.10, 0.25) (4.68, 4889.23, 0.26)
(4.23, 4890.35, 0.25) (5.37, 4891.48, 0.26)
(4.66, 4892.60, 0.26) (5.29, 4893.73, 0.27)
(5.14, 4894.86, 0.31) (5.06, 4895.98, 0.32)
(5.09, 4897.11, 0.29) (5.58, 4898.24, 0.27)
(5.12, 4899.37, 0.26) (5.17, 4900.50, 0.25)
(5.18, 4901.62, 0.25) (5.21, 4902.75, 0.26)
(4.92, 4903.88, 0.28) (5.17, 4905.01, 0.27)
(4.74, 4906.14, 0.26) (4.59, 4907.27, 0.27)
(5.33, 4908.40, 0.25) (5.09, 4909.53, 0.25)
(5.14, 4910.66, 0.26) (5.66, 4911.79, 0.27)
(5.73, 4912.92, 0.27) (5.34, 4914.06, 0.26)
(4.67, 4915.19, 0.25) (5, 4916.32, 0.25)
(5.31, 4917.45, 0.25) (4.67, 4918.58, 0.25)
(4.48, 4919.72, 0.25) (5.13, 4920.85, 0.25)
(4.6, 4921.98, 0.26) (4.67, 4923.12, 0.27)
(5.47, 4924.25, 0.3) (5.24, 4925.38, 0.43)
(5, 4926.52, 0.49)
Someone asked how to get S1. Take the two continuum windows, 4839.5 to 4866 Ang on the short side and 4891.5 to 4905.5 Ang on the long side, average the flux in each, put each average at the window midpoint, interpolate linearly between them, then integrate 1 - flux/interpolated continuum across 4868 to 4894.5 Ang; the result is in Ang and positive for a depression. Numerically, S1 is 2.2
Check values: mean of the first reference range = 5.27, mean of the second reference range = 5.14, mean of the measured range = 4.75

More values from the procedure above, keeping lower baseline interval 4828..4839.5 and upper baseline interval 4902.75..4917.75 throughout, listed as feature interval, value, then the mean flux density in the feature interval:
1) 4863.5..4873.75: 1.21 Ang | 4.46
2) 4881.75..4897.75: 0.61 Ang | 4.9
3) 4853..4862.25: -0.99 Ang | 5.57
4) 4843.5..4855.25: 0.09 Ang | 4.98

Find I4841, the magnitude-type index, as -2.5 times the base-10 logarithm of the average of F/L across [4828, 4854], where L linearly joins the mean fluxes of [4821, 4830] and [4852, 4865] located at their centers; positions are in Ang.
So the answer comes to 0.068 mag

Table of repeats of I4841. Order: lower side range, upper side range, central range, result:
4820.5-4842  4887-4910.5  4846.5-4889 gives 0.012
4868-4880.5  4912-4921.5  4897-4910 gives -0.037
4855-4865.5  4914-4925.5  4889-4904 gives 0.033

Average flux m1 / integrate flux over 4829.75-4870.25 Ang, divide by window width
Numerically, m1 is 5.12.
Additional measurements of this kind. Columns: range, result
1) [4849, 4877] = 5.02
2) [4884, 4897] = 4.85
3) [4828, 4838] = 4.95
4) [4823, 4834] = 4.96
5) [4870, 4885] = 4.79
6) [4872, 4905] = 4.95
